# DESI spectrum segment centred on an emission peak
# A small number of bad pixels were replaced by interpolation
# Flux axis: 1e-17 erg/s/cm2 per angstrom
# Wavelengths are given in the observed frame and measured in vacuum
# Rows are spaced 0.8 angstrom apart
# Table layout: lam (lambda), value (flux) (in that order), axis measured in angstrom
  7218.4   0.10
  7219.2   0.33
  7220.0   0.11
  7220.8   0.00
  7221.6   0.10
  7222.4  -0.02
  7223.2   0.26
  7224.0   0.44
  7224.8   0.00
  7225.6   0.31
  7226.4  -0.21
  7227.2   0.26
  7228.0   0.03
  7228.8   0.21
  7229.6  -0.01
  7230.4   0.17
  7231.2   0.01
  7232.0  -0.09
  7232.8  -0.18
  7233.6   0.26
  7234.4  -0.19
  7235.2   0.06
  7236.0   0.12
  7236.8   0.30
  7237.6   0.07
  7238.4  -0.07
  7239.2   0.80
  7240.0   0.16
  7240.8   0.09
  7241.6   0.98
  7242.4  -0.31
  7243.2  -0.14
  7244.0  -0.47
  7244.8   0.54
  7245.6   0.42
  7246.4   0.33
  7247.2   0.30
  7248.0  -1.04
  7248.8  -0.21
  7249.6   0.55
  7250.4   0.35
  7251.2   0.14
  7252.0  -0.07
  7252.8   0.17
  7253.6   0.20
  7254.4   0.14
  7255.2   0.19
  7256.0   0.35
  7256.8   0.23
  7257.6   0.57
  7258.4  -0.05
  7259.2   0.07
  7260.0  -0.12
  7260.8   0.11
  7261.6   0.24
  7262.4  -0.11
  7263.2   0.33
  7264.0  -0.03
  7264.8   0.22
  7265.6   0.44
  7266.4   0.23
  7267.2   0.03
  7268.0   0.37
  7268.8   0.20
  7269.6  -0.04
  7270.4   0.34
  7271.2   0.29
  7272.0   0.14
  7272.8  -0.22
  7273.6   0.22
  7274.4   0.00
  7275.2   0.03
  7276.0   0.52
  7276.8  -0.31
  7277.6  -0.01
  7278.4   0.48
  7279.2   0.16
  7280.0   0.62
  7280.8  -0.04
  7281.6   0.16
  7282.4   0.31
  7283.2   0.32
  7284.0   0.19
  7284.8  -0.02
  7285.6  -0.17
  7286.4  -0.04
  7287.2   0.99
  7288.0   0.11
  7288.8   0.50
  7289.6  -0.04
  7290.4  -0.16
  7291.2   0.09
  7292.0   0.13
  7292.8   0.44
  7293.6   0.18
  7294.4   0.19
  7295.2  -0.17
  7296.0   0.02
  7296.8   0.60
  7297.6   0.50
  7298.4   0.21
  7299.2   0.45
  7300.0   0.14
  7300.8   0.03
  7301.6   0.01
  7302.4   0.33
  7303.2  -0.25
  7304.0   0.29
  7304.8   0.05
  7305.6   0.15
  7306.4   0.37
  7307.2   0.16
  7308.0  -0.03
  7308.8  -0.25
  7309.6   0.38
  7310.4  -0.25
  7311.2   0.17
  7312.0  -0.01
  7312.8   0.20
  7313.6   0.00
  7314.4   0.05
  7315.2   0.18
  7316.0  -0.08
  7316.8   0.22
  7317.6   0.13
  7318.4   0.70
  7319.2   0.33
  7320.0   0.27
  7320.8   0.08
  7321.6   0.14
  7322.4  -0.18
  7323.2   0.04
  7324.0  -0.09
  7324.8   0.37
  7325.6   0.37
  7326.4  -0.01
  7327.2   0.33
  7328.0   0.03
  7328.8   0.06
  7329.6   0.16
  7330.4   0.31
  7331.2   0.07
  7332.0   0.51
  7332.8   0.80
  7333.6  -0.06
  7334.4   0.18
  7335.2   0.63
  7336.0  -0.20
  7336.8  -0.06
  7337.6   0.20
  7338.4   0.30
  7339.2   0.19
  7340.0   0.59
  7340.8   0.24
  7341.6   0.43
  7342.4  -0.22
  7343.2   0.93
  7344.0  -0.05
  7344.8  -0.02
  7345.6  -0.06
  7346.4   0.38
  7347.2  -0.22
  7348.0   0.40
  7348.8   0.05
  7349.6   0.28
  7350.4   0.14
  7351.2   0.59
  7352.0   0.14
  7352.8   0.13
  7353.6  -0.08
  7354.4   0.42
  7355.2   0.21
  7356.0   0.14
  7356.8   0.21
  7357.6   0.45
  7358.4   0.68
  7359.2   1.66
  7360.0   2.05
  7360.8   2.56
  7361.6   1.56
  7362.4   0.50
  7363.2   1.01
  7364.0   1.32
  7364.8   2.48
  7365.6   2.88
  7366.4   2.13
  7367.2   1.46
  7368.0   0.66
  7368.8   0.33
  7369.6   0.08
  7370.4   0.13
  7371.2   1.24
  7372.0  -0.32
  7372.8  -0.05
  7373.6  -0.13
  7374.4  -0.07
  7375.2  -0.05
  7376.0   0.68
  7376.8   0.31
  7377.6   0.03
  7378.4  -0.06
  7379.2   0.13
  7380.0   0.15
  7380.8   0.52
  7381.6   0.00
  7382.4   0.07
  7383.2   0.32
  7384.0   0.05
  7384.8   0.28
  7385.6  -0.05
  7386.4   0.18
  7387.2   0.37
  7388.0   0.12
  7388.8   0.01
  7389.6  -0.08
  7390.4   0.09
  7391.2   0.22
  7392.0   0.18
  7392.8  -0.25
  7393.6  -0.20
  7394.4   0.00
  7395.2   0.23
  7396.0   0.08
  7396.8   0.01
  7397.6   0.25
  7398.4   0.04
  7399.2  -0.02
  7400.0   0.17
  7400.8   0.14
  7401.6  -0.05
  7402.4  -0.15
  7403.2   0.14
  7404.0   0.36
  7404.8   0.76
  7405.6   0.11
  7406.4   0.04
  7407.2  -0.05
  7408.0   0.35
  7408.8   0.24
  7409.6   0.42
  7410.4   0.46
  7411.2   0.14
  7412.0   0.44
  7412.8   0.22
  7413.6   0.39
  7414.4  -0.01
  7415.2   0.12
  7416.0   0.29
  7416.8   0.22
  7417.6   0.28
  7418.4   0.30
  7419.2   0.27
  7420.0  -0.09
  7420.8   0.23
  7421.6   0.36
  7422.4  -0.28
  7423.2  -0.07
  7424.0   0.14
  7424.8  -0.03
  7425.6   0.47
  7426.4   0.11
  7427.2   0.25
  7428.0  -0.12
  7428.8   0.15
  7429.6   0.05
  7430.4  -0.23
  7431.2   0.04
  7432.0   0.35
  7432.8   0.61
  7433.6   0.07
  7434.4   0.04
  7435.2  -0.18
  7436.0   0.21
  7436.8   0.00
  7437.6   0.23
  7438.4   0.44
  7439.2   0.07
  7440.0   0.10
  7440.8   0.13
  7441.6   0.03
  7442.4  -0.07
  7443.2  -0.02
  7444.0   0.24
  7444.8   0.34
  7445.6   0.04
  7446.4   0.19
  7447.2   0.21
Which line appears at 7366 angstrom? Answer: [O II] 3727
